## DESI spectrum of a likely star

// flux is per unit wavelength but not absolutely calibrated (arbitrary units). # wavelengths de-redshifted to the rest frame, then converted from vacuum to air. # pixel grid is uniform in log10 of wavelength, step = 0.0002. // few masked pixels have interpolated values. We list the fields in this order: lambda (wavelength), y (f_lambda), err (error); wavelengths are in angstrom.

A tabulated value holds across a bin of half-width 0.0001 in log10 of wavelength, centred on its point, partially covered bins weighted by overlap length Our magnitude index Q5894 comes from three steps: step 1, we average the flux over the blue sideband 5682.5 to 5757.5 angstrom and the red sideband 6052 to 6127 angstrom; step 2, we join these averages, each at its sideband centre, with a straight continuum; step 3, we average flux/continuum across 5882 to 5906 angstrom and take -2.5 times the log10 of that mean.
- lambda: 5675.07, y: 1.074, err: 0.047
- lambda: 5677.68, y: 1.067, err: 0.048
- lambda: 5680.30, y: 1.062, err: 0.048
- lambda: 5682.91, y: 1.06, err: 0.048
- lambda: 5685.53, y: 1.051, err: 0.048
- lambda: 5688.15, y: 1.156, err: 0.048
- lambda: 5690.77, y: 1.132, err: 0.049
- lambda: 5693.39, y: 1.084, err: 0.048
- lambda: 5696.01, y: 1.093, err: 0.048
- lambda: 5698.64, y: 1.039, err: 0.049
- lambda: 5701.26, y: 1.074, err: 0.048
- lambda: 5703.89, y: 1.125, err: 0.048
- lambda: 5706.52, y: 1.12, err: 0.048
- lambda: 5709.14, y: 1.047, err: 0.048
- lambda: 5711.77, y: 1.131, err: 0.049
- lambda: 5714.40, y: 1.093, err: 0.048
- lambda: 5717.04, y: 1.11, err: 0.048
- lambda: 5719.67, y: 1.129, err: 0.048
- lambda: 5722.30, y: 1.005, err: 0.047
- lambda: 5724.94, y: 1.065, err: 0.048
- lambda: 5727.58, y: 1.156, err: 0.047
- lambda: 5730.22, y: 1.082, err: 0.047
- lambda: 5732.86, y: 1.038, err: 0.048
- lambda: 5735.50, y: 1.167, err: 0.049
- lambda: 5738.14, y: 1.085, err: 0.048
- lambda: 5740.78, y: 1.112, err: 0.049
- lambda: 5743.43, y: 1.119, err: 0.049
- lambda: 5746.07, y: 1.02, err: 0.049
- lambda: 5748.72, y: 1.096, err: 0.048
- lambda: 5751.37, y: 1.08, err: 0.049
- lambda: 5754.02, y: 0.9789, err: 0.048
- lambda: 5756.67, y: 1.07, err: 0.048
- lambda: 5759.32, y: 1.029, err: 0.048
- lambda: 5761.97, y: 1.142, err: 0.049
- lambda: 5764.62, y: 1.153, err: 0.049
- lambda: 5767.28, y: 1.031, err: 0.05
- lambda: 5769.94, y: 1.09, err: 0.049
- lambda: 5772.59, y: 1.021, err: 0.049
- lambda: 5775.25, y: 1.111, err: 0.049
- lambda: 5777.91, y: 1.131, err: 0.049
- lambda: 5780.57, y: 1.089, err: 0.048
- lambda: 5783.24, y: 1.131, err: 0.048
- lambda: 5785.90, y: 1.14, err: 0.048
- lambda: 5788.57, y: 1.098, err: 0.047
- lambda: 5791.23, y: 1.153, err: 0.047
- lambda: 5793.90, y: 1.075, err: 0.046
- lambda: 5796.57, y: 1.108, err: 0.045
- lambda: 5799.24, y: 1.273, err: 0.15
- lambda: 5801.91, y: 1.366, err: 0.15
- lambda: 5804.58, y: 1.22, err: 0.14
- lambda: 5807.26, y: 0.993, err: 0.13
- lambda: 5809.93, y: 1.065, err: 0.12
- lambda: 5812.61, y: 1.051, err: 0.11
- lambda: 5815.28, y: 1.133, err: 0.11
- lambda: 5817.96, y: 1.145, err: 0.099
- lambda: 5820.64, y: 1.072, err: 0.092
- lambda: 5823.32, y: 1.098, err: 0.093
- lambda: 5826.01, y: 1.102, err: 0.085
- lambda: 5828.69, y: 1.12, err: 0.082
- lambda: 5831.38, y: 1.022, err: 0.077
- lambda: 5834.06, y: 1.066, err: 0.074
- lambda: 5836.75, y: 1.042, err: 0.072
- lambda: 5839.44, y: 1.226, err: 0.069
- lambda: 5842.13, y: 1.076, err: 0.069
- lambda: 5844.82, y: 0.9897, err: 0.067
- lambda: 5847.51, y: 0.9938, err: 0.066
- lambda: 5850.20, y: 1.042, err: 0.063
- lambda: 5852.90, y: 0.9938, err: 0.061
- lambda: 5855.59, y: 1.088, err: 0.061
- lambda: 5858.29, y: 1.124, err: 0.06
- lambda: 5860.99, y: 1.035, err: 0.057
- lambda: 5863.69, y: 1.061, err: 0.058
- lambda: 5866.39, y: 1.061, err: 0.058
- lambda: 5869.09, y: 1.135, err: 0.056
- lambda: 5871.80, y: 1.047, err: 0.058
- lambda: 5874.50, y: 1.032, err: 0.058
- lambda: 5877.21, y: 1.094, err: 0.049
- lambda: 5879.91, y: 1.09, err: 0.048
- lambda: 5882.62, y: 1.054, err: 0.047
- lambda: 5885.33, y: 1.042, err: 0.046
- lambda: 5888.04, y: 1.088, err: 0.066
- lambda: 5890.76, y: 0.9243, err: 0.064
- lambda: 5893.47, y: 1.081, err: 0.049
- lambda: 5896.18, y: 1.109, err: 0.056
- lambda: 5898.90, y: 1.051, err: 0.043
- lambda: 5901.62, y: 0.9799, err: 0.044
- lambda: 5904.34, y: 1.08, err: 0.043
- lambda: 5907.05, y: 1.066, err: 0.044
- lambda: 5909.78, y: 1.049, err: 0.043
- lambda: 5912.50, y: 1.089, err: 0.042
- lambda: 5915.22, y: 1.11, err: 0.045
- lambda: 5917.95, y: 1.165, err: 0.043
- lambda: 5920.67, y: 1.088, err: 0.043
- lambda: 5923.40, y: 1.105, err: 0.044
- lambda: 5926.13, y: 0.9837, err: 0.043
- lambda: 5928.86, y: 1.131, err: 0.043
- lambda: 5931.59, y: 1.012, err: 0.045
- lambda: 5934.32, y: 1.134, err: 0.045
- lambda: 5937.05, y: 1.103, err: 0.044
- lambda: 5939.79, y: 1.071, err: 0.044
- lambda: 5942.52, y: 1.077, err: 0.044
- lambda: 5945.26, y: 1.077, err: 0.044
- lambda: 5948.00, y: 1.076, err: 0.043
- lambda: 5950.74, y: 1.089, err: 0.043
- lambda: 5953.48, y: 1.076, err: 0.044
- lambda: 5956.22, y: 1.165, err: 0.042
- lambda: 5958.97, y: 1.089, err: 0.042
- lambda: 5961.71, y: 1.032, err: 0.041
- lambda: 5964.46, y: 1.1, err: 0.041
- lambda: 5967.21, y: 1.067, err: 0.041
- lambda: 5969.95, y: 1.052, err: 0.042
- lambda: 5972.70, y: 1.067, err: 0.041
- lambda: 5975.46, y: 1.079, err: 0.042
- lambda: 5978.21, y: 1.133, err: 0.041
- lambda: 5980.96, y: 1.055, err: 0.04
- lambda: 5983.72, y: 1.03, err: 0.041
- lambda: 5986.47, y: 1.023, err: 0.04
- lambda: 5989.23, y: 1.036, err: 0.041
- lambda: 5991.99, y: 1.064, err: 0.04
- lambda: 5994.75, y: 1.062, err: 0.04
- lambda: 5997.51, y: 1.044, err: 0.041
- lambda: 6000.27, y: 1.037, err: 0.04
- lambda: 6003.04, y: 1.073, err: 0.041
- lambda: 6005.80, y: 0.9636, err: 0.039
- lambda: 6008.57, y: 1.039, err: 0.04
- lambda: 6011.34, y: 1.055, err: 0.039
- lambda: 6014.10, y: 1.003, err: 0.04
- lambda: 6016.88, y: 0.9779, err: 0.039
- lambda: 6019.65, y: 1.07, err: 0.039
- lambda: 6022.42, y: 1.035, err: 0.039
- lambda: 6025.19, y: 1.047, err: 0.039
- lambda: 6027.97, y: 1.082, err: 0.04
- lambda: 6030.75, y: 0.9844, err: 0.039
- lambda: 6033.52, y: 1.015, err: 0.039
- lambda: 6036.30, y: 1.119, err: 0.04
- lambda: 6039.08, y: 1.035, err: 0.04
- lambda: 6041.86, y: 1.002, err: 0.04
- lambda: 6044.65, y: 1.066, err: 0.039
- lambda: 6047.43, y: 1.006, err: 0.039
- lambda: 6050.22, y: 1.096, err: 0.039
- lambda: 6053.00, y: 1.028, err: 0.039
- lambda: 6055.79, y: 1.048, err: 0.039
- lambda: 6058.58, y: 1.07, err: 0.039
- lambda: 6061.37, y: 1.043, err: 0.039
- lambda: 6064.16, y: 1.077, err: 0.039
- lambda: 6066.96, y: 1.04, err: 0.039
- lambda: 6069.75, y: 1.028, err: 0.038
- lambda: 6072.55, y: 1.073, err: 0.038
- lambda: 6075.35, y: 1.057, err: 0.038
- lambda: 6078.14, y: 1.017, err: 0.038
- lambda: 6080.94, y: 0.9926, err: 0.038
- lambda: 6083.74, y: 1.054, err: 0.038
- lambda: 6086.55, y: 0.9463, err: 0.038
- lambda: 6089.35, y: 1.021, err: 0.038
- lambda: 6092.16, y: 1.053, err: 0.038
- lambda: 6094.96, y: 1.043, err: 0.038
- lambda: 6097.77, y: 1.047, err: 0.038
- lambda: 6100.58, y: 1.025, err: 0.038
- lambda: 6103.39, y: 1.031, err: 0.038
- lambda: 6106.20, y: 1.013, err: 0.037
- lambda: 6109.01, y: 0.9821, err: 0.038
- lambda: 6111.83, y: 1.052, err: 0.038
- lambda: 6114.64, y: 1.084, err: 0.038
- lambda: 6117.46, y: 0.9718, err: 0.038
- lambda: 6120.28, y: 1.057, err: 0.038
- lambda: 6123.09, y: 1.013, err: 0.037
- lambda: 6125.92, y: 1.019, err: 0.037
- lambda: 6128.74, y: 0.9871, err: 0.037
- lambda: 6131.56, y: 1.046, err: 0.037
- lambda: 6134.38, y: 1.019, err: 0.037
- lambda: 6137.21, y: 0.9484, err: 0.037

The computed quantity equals 0.02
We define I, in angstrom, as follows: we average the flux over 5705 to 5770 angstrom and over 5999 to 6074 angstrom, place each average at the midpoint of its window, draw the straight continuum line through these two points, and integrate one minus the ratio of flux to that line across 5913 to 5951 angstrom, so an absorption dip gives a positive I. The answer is -1.1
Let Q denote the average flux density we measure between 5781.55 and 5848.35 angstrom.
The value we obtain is 1.11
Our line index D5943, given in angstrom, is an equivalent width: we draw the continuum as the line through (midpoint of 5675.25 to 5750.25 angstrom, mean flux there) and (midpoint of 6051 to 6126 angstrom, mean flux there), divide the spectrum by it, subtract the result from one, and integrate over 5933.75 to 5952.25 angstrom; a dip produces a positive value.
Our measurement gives -0.6 angstrom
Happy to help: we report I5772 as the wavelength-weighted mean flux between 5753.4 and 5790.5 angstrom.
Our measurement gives 1.09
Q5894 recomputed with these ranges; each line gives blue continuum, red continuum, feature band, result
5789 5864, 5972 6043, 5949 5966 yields -0.033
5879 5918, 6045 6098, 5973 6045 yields 0.004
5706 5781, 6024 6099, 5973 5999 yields -0.008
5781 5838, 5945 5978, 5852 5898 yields 0.040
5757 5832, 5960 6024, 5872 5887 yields 0.023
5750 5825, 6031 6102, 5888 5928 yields 0.014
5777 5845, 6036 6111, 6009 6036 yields 0.019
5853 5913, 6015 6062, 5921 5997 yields -0.022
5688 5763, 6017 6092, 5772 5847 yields -0.035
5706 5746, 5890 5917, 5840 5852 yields 0.034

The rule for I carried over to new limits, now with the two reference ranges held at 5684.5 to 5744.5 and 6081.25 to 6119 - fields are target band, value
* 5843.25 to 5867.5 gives 0.6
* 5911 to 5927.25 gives -0.5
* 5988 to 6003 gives -0.1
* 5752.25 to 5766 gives 0.2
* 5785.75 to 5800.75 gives -0.9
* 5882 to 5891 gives 0.2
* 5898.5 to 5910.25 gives 0.2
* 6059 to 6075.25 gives -0.4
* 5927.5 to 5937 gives -0.3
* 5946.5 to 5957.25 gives -0.5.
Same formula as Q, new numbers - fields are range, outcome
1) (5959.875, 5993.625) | 1.06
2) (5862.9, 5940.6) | 1.07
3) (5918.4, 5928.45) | 1.08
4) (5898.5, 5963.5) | 1.08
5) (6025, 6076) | 1.05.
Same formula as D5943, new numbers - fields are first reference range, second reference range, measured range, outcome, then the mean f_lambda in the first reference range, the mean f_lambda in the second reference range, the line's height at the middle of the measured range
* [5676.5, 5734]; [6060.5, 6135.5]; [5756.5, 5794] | -0.8 angstrom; 1.09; 1.03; 1.08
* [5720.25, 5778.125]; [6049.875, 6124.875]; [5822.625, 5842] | -0.5 angstrom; 1.08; 1.03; 1.07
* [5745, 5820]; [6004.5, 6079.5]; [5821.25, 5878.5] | 1.1 angstrom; 1.11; 1.04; 1.09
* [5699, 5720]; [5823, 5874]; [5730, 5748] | 0.1 angstrom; 1.1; 1.07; 1.09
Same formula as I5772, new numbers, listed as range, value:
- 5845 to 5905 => 1.05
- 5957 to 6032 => 1.05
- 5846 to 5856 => 1.02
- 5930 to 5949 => 1.08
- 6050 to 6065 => 1.06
